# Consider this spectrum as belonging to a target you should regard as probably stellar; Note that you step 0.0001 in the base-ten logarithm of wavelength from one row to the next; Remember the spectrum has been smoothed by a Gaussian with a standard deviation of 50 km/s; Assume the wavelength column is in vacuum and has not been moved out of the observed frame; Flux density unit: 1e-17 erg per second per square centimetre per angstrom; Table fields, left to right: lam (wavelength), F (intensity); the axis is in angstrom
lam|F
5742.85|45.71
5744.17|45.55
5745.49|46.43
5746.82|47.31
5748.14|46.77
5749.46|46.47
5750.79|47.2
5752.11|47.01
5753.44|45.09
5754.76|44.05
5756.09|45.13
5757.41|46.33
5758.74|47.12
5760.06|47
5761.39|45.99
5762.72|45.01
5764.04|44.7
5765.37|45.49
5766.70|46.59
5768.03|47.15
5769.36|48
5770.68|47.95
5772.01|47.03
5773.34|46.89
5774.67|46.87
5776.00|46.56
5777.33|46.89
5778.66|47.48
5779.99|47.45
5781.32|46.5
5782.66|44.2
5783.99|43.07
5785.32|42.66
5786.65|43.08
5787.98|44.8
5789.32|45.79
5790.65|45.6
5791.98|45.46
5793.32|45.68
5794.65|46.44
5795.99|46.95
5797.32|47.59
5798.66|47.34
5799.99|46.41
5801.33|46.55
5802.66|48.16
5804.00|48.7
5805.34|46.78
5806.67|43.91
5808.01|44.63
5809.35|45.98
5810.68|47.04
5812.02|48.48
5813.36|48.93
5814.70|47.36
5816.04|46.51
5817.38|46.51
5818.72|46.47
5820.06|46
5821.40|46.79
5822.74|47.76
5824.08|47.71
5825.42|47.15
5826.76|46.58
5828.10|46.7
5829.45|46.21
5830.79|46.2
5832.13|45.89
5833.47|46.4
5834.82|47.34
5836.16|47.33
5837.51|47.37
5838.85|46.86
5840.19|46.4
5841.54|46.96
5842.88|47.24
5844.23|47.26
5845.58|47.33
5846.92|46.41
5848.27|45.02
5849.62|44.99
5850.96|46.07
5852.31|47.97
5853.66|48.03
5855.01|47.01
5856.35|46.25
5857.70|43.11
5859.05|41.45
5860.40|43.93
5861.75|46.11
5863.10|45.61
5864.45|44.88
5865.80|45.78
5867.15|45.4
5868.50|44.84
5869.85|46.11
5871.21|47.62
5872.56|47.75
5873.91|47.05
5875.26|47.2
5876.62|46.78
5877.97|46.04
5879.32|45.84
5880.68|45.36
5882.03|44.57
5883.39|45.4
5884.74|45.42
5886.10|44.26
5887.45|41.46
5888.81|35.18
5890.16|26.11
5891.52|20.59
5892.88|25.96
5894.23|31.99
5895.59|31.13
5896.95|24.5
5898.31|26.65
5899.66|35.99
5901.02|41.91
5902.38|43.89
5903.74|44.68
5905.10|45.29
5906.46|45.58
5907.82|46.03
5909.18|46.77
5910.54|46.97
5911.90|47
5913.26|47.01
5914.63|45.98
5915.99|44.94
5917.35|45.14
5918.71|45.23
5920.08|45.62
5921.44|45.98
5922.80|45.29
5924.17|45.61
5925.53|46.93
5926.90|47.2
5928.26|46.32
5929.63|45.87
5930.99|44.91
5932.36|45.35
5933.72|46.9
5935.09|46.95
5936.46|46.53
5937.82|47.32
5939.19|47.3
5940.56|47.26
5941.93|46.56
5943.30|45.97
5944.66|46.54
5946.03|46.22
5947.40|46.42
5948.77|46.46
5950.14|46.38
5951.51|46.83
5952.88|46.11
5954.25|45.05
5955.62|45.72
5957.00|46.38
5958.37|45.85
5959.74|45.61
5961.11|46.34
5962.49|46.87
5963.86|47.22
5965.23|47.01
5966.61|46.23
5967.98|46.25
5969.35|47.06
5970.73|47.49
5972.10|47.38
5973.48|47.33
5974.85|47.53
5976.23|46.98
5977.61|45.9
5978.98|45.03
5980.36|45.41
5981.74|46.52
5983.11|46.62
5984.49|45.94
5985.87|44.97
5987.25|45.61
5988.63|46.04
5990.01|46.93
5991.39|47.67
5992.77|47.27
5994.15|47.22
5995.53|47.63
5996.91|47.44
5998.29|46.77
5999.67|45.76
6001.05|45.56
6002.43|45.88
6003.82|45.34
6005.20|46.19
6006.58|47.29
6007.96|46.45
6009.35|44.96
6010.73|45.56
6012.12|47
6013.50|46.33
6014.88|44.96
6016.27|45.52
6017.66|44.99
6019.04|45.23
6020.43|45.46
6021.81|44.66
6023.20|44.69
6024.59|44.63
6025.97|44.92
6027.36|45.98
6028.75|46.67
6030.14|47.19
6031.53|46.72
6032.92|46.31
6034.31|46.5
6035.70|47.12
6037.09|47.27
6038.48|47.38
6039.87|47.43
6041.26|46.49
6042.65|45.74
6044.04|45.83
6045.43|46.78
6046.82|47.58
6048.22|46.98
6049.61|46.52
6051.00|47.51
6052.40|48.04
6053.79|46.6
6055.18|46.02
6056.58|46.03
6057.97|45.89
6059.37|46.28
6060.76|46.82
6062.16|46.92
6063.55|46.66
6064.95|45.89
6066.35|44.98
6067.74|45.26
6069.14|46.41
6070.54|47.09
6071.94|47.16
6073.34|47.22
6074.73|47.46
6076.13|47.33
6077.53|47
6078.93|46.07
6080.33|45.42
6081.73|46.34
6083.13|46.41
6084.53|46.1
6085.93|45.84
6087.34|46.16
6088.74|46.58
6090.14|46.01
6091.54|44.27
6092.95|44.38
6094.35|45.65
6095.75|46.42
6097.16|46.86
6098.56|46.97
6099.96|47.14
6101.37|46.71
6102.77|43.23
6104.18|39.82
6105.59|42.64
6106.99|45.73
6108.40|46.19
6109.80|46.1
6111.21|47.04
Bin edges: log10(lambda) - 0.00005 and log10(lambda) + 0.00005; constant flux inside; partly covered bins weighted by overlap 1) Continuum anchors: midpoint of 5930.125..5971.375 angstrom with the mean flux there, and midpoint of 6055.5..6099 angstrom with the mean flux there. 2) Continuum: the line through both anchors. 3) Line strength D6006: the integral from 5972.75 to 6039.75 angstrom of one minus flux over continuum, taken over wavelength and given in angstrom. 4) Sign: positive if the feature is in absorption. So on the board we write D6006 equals 0.2 angstrom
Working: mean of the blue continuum 46.4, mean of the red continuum 46.2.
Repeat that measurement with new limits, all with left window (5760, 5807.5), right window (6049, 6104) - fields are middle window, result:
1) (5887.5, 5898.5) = 4.19 angstrom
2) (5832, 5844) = -0.19 angstrom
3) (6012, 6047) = 0.10 angstrom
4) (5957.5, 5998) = -0.34 angstrom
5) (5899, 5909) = 0.58 angstrom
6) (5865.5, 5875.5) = -0.06 angstrom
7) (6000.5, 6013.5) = 0.05 angstrom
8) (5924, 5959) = -0.11 angstrom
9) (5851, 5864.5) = 0.20 angstrom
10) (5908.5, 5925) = 0.08 angstrom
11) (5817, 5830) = -0.18 angstrom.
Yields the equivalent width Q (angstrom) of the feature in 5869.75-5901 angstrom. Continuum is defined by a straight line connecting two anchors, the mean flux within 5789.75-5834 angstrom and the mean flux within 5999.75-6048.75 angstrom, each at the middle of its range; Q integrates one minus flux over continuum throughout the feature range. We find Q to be 5.0 angstrom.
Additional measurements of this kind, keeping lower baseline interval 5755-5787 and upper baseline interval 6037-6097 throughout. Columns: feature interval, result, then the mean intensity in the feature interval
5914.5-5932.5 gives 0.19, 45.7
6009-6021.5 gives 0.22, 45.6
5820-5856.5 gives -0.51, 46.8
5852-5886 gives 0.30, 45.8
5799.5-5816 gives -0.29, 46.9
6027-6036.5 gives -0.06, 46.6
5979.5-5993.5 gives 0.01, 46.3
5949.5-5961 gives 0.07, 46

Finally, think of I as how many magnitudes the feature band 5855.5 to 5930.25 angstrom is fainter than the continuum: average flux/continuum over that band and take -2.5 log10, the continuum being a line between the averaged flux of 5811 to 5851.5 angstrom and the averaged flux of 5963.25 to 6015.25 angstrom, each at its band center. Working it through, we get 0.09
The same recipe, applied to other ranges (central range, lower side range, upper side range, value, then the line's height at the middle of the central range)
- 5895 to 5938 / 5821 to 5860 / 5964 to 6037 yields 0.062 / 46.4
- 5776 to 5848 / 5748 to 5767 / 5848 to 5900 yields -0.061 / 44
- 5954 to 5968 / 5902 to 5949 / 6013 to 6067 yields -0.002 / 46.2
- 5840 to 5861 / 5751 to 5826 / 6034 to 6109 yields 0.008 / 46.3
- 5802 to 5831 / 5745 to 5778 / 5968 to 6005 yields -0.009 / 46.5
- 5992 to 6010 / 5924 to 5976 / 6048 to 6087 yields 0.001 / 46.5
